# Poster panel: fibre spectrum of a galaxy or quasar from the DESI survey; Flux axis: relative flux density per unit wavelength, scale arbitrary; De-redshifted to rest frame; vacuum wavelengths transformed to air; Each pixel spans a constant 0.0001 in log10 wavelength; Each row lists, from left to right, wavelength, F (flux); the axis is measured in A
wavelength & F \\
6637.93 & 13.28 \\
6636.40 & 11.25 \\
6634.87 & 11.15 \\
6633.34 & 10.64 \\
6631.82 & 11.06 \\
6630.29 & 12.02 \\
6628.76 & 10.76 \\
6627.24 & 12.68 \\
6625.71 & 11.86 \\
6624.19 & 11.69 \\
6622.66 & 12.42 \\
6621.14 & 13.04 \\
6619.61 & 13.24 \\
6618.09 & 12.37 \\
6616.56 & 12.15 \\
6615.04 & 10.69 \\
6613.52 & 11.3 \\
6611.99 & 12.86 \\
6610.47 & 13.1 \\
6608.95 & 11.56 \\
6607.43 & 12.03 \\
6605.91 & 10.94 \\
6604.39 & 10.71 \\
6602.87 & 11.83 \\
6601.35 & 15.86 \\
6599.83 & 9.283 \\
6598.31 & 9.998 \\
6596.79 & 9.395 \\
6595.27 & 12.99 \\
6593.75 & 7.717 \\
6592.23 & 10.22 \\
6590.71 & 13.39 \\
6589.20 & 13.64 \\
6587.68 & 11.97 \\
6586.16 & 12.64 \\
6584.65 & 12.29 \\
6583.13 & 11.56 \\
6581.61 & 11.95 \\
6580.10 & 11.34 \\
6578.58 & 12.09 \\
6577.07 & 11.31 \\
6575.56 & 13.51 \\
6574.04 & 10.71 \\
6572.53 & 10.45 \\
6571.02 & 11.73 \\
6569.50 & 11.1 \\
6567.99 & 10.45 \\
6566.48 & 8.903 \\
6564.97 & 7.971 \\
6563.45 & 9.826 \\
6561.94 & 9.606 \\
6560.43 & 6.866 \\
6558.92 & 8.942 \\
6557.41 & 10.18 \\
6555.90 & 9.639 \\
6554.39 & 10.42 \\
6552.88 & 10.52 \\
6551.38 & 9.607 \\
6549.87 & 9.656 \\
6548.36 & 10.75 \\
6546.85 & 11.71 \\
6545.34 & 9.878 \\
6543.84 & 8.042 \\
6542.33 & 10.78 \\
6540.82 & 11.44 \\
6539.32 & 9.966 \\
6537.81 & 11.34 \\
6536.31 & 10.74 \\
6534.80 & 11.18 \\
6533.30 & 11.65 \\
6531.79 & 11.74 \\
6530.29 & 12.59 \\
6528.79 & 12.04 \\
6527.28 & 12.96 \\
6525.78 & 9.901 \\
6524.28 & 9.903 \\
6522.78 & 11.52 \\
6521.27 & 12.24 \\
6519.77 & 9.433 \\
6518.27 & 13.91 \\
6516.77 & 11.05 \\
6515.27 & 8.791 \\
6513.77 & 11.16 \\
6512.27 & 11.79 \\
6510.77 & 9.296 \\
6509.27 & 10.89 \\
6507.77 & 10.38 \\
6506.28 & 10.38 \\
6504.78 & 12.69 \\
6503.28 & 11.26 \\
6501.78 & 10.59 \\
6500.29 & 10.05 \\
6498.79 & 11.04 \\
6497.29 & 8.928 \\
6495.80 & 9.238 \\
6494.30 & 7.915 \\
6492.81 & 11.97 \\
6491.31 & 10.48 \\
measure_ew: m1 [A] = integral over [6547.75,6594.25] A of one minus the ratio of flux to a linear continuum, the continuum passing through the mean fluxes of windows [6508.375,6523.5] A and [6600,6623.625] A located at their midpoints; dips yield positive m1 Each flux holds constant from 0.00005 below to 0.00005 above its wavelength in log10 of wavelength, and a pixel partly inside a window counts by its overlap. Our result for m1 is 4.0 A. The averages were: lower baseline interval 11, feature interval 10.7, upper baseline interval 12.2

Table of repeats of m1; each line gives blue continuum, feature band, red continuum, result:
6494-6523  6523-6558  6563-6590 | 0.72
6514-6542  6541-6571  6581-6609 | 4.13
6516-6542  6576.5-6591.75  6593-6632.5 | -0.81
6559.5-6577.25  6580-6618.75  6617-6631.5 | -1.45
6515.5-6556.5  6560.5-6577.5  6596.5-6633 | 1.41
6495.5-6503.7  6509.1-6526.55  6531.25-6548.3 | -0.63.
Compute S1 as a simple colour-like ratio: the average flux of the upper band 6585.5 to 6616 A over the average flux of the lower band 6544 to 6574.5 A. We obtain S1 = 1.2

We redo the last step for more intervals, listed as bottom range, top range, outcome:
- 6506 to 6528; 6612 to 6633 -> 1.09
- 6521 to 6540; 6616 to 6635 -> 1.05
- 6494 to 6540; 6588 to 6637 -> 1.07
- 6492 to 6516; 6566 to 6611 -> 1.11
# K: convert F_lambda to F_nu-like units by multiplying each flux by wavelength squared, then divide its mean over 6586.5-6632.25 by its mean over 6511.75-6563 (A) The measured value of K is 1.13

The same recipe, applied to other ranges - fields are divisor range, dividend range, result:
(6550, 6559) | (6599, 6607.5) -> 1.20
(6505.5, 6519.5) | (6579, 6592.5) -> 1.15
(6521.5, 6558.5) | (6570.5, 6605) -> 1.09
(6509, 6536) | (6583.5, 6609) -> 1.05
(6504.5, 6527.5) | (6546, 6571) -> 0.91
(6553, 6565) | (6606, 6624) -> 1.33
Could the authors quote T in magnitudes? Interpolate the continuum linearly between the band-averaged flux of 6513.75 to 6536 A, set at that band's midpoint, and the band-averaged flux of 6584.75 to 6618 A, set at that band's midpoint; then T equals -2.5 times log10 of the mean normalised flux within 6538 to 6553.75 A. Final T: 0.11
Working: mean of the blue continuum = 11.3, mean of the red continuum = 11.7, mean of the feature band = 10.3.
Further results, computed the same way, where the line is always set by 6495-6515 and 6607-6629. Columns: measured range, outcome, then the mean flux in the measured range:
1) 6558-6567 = 0.29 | 8.7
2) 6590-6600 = 0.13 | 10.5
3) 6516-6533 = -0.07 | 11.6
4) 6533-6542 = 0.00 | 11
